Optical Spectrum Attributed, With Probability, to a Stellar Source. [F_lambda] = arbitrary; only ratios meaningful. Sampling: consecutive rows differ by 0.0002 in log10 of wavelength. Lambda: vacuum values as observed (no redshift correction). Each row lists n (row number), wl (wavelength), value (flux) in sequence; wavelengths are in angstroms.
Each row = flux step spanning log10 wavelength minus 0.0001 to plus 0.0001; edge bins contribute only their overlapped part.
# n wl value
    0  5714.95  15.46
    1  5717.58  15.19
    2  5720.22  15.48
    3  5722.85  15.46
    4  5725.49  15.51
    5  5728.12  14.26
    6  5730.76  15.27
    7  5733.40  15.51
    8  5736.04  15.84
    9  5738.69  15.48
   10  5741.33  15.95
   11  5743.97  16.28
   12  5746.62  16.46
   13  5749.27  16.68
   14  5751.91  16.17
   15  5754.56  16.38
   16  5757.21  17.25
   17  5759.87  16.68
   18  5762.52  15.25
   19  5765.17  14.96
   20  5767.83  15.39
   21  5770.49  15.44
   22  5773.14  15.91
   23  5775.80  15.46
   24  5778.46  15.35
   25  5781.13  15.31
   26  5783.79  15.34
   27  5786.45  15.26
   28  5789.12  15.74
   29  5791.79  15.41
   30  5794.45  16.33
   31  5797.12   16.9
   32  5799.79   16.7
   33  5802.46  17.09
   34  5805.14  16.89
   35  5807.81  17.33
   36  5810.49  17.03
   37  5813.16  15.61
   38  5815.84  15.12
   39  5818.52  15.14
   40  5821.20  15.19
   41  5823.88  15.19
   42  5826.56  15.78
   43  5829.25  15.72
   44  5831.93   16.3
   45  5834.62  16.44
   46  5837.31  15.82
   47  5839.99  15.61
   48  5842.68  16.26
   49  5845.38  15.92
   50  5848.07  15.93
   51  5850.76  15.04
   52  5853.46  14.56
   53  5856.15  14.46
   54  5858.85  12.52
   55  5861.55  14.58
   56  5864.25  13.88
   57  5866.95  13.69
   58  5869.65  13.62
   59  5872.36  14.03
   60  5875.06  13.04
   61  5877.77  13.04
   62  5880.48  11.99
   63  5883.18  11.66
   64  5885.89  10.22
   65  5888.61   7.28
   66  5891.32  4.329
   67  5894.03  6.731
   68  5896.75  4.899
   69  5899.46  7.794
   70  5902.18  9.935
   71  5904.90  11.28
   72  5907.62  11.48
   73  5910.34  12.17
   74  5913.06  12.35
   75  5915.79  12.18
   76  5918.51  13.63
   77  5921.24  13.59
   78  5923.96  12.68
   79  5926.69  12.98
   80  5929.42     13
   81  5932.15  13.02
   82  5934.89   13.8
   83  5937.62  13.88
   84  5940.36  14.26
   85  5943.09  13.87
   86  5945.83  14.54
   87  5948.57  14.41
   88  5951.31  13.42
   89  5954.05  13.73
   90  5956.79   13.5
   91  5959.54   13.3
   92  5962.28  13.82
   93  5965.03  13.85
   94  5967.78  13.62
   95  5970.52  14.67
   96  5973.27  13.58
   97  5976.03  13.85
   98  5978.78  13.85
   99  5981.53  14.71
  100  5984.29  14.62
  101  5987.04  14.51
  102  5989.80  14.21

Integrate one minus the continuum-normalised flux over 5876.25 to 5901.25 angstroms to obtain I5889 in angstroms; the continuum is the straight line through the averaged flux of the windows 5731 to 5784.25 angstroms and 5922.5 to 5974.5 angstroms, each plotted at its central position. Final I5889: 9.9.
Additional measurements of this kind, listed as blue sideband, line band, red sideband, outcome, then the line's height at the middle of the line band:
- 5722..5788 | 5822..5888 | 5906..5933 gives -1.91 angstroms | 13.9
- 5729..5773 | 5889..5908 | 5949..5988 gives 8.76 angstroms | 14.6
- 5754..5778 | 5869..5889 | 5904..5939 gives 2.37 angstroms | 13.6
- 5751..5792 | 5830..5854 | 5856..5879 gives -2.77 angstroms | 14.2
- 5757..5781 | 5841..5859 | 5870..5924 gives -3.72 angstroms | 12.5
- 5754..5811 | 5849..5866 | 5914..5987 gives 0.91 angstroms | 15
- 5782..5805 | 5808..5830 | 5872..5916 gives -1.63 angstroms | 14.6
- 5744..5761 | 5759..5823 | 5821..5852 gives 1.39 angstroms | 16.2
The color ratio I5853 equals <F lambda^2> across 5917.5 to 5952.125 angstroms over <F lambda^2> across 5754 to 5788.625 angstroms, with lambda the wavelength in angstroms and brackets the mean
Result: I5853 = 0.9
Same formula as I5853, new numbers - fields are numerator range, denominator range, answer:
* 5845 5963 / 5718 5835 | 0.82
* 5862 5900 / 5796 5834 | 0.67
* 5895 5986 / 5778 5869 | 0.86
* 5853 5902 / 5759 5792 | 0.74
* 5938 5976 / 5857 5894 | 1.22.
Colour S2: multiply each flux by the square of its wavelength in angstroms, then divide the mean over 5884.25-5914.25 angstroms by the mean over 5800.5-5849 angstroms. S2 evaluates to 0.57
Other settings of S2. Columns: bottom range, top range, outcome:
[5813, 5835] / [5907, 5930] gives 0.84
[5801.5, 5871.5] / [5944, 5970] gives 0.94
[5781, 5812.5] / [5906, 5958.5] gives 0.85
